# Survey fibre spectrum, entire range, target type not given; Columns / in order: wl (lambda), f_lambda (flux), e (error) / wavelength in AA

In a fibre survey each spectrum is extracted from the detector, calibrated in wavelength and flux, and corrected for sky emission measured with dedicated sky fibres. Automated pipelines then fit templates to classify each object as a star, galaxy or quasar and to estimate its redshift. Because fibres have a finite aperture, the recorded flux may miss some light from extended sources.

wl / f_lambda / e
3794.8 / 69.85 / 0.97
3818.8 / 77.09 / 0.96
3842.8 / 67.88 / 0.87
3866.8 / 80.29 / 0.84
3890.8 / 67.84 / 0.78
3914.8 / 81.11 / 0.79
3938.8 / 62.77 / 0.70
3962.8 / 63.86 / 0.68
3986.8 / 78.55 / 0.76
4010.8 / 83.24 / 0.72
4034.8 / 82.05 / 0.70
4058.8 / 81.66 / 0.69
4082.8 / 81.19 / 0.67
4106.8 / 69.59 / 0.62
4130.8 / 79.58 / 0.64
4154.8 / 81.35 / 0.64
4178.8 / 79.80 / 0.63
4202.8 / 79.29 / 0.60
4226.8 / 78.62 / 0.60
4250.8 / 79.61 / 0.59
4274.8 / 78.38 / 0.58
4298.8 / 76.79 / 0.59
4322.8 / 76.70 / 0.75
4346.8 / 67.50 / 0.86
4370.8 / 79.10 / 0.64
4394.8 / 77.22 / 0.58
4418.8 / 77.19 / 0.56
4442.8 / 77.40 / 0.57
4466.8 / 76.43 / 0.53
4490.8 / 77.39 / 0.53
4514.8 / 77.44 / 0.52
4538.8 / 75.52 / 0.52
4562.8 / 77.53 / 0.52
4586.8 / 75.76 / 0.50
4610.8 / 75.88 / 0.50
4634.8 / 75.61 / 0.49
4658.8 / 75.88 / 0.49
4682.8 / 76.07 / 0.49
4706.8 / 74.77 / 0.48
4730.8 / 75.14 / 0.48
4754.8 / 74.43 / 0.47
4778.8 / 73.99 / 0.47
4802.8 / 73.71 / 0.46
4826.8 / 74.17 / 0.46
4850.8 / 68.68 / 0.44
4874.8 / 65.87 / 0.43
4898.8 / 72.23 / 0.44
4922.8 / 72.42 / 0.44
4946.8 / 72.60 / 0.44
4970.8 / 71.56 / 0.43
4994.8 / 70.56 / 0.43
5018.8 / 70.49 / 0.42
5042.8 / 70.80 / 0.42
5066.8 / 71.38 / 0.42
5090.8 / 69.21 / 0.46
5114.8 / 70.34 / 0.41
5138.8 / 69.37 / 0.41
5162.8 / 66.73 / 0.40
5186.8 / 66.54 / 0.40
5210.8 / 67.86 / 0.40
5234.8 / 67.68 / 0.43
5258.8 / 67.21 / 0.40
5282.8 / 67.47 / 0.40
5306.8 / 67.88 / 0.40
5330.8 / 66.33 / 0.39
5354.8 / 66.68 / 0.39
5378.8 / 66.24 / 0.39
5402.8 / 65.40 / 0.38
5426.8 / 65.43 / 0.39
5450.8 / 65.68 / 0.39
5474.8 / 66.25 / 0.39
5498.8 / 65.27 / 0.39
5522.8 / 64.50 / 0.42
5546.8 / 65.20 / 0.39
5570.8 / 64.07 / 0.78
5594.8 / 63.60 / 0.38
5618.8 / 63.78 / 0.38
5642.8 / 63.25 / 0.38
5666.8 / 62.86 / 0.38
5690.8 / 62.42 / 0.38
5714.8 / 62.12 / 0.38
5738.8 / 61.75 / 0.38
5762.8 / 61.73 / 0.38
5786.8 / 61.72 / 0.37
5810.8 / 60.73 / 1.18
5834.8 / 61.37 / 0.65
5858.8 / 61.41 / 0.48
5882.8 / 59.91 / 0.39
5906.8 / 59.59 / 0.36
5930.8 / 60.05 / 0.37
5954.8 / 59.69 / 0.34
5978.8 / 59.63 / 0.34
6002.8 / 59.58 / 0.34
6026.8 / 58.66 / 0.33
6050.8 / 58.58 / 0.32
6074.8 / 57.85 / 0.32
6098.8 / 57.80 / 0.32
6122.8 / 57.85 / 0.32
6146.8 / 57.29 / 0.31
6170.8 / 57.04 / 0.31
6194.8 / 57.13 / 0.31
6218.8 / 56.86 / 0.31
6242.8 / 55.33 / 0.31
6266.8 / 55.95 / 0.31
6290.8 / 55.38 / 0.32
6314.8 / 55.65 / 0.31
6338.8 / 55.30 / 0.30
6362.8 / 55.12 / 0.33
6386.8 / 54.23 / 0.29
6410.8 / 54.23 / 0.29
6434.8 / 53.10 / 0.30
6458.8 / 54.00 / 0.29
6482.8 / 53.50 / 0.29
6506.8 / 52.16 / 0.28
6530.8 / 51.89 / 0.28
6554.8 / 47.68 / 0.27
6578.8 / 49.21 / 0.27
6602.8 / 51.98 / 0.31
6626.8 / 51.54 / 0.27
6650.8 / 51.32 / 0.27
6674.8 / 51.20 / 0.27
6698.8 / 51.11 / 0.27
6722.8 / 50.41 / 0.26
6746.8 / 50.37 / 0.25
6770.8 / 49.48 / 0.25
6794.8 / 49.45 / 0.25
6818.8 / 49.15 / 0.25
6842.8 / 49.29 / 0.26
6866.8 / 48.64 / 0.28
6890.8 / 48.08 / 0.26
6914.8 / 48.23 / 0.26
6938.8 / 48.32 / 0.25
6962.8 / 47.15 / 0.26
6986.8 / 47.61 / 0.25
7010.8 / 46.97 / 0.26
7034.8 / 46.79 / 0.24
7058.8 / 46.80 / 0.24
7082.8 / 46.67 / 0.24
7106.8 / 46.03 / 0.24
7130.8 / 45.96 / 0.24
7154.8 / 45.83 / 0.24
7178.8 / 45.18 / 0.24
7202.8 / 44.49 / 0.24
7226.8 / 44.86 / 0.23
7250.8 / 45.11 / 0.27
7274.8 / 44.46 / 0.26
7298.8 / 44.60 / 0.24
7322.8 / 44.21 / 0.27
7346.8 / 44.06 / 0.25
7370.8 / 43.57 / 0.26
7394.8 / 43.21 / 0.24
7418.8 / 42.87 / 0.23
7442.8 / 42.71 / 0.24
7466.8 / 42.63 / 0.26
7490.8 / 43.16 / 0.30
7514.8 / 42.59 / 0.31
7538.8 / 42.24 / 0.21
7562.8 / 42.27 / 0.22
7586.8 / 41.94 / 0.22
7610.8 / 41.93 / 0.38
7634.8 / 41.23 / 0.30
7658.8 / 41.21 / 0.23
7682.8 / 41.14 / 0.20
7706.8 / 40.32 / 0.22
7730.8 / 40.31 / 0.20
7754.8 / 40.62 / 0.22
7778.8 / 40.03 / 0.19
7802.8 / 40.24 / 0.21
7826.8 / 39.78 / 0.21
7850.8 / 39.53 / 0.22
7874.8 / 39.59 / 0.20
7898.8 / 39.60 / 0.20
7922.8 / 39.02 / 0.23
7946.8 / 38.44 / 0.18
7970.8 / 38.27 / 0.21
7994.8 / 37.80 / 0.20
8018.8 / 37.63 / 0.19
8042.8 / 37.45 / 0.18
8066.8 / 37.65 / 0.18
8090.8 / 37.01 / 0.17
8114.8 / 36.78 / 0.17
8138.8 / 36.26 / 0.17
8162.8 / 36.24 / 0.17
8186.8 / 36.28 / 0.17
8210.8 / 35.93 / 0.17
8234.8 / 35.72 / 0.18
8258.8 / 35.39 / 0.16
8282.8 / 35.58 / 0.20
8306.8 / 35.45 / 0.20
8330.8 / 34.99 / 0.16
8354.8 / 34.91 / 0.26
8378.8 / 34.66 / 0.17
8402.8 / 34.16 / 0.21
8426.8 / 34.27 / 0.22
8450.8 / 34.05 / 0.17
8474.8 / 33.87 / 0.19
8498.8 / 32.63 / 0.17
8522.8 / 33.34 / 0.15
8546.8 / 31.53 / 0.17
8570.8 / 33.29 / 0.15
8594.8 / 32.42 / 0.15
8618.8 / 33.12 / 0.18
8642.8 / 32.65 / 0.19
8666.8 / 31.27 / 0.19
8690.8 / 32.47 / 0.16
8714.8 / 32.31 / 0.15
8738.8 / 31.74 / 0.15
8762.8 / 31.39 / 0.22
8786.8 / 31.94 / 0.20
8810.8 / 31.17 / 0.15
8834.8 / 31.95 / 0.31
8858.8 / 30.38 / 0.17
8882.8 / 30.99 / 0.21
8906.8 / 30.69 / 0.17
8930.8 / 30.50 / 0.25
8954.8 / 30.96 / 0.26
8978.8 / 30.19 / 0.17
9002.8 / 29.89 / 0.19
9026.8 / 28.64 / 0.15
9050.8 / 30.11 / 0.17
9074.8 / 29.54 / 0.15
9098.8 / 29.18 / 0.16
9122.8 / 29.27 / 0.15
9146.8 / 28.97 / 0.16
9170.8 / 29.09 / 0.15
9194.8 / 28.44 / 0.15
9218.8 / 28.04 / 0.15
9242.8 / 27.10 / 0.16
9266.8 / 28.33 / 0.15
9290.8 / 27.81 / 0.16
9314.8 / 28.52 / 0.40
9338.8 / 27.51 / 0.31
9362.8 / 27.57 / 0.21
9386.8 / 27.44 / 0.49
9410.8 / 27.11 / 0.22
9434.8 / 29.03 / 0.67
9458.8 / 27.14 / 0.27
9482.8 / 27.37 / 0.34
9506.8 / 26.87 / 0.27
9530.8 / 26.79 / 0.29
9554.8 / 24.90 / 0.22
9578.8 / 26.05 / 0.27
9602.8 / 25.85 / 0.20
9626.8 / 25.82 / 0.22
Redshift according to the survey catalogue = 0.000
